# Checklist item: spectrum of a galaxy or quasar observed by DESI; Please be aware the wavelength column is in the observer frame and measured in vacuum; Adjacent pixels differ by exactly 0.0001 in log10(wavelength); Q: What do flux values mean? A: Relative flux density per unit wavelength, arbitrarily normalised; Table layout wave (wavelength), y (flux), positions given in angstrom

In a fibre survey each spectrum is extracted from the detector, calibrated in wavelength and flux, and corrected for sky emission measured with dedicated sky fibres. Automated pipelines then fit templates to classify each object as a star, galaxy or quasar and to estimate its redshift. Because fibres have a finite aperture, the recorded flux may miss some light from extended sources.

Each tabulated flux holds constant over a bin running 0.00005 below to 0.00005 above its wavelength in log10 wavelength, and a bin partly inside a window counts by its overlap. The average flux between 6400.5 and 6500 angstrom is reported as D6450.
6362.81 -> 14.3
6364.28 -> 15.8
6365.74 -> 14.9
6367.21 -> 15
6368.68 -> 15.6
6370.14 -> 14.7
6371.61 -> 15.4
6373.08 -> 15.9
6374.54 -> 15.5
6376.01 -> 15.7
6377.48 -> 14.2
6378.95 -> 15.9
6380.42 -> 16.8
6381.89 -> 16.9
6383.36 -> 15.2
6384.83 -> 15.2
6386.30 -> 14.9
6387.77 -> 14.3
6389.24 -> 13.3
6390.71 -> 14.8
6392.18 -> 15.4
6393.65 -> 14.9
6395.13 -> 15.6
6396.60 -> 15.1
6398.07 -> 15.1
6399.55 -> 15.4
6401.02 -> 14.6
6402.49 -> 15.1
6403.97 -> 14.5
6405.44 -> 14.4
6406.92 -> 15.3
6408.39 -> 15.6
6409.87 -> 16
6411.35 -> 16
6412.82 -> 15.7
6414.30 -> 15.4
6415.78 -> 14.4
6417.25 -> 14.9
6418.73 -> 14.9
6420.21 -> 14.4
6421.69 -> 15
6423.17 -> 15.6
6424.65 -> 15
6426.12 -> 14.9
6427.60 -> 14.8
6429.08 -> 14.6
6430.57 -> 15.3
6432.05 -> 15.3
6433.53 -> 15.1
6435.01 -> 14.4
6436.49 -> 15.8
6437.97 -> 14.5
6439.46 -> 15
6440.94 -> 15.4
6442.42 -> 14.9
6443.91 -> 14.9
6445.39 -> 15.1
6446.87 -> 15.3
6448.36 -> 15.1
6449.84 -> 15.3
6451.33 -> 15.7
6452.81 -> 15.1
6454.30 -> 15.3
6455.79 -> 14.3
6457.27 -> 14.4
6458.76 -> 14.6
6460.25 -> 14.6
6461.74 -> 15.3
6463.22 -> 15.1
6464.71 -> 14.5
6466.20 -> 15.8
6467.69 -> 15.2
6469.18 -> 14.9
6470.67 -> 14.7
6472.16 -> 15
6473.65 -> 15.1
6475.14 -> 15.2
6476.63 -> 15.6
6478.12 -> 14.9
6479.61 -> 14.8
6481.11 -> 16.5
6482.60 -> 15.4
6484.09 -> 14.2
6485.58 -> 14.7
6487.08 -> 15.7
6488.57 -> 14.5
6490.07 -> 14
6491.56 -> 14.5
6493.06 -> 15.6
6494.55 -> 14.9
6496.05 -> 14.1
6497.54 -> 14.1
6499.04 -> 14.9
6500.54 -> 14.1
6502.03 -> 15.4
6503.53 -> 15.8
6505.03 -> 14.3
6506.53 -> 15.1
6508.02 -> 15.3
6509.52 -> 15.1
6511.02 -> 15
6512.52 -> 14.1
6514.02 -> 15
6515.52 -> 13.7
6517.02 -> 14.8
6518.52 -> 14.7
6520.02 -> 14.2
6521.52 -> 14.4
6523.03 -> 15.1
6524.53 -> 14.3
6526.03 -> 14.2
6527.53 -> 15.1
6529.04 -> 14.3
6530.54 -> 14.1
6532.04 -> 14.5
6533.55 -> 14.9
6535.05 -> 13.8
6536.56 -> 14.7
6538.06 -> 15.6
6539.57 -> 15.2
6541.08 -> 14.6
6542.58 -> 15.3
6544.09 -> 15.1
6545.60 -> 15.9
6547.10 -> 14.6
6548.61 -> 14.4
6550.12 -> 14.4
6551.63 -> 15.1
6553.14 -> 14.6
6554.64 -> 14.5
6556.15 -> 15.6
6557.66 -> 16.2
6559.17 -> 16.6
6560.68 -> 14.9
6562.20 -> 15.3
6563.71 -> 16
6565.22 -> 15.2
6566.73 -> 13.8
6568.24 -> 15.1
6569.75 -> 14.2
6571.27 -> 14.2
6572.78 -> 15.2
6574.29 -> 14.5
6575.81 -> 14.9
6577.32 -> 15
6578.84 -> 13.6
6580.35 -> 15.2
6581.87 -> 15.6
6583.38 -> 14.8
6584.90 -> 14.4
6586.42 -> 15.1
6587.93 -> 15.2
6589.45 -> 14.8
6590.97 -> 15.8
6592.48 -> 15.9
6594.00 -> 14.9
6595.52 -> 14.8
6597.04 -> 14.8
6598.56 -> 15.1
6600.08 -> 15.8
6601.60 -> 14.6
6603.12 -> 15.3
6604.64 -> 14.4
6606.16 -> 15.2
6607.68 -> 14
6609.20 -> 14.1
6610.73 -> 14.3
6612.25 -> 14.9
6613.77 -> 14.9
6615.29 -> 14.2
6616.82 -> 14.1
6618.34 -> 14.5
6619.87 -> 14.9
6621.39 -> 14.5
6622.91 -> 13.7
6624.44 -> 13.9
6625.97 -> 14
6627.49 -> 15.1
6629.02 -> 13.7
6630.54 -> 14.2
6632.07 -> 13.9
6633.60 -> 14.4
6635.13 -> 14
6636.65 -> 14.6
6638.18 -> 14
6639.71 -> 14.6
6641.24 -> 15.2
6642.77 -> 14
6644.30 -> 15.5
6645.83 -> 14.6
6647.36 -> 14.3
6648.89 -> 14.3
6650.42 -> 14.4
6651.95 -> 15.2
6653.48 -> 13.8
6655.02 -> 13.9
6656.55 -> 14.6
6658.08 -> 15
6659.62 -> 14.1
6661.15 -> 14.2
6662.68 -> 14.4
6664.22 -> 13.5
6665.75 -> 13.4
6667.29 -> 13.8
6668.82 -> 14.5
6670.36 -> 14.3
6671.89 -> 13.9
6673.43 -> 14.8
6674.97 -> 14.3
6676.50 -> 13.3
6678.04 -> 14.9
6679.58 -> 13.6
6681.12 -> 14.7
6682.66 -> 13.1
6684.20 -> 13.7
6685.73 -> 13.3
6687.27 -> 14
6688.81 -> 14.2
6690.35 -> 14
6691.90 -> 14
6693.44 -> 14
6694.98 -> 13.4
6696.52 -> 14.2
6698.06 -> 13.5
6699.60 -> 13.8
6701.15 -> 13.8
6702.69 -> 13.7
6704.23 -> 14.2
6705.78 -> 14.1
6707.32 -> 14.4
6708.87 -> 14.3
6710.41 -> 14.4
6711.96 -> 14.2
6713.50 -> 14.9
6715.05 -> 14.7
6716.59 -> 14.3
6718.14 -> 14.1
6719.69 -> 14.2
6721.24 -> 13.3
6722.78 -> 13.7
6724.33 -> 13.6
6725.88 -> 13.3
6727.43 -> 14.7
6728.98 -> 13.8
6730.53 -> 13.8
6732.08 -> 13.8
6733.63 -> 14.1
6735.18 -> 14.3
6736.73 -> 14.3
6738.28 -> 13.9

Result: 15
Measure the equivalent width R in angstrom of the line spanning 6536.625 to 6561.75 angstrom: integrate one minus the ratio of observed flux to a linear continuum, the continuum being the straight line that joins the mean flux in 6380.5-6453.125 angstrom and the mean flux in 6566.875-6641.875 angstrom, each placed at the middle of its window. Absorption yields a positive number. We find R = -0.6 angstrom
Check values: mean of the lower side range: 15.1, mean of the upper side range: 14.6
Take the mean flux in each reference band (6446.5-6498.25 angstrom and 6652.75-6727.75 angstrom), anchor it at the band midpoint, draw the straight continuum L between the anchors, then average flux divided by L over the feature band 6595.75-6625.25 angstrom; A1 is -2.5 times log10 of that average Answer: -0.02 mag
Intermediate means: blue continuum 15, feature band 14.6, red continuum 14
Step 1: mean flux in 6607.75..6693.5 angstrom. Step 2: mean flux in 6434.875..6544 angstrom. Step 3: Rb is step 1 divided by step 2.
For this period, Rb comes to 1.0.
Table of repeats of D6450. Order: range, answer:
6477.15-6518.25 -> 14.8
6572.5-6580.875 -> 14.7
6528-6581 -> 14.9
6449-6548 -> 14.9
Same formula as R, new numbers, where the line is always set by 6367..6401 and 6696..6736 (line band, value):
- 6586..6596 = -0.5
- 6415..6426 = 0.2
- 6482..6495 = 0.0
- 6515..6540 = 0.3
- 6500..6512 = -0.2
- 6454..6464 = 0.1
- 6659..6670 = 0.2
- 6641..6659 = -0.3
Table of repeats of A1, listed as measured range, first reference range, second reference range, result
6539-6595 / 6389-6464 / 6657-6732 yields -0.037 mag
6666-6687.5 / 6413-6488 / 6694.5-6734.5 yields 0.013 mag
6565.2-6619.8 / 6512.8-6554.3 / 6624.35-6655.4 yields -0.020 mag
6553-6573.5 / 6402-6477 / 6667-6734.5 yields -0.040 mag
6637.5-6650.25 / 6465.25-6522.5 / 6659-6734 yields -0.025 mag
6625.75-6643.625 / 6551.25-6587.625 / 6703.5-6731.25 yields 0.020 mag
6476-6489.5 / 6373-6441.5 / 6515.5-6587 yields -0.010 mag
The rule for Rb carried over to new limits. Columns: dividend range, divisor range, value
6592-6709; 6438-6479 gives 0.95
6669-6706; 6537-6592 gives 0.93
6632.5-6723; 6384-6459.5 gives 0.94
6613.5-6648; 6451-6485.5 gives 0.96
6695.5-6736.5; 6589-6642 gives 0.96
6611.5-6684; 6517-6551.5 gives 0.97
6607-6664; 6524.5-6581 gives 0.97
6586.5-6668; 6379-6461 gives 0.96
